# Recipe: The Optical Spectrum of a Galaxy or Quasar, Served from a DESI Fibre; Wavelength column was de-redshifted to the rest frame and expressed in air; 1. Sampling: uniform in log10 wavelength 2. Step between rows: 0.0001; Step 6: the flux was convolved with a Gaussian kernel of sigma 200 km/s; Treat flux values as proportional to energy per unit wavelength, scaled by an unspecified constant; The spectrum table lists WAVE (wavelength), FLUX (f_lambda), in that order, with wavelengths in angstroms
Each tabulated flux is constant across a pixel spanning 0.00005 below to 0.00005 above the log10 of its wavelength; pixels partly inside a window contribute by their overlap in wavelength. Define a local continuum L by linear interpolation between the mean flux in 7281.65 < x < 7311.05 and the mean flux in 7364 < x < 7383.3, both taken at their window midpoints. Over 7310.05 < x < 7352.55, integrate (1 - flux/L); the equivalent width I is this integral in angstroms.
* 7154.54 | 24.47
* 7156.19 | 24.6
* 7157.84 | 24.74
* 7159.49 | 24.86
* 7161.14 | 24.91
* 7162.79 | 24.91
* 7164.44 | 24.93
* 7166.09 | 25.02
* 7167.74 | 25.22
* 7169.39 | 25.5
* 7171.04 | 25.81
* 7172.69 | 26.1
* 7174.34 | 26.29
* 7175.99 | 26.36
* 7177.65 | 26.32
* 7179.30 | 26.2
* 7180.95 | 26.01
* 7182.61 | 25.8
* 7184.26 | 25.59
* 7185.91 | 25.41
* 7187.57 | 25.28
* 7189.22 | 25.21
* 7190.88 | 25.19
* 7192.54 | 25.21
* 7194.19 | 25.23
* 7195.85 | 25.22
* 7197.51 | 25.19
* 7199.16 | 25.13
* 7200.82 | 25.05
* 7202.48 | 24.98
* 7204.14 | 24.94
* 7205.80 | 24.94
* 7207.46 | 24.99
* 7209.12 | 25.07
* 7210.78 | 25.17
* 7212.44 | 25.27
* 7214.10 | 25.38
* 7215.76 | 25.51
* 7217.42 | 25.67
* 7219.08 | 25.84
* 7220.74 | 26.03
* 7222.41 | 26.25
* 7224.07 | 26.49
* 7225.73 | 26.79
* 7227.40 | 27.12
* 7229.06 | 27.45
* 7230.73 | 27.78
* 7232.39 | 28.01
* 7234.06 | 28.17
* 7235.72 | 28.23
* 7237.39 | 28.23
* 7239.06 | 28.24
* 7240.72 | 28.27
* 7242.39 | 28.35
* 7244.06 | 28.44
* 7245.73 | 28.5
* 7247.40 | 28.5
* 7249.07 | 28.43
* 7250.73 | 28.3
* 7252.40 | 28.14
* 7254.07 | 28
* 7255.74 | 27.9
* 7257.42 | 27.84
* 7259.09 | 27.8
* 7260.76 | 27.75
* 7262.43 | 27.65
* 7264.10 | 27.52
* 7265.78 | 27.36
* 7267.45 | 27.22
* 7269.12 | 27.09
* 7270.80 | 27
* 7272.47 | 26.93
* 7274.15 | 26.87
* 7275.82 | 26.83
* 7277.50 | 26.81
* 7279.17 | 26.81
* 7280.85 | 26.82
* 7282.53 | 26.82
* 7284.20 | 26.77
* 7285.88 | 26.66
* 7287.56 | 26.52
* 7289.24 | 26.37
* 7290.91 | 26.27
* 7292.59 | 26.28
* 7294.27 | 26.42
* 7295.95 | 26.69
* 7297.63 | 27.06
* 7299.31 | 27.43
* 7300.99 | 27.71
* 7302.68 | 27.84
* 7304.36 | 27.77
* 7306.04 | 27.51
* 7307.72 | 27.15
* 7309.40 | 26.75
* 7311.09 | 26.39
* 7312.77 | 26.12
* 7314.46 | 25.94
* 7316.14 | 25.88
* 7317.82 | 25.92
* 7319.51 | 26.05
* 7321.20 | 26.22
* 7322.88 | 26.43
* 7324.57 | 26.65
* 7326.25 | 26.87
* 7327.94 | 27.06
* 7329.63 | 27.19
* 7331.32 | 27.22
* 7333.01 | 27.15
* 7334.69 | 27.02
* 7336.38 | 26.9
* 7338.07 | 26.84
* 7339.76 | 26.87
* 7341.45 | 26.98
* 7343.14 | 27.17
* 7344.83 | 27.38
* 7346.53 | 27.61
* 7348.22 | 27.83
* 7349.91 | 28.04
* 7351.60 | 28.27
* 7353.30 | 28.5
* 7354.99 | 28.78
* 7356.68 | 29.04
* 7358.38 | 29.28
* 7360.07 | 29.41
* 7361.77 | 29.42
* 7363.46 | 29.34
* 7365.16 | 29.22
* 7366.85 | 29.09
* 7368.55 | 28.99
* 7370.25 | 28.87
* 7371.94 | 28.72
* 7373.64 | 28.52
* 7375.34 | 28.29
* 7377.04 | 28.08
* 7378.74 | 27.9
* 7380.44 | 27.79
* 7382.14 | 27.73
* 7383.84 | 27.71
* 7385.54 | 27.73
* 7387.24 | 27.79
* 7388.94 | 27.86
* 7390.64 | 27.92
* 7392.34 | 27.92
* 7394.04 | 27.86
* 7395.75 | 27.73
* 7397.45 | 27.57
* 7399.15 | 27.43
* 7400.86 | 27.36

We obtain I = 1.14 angstroms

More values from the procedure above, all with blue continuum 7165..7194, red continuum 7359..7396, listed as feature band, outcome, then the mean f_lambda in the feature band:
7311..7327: 0.8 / 26.2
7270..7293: 0.3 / 26.7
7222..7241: -0.9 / 27.6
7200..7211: 0.4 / 25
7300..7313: 0.1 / 27.2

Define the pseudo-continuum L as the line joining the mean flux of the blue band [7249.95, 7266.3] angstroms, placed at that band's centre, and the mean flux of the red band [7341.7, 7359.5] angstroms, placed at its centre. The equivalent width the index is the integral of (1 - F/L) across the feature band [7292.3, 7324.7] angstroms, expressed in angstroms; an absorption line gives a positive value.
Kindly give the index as 1.5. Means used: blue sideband 27.8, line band 26.7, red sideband 28.2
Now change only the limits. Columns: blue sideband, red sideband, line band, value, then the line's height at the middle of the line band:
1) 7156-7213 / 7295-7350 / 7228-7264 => -2.80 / 26.1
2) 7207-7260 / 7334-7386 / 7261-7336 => 2.32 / 27.7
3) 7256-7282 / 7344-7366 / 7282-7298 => 0.58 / 27.6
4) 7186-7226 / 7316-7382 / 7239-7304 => -2.21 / 26.5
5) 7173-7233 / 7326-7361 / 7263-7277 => -0.21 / 26.7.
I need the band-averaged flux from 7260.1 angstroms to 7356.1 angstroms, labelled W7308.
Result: 27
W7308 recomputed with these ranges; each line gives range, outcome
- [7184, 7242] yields 26.1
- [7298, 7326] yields 26.7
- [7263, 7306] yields 27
